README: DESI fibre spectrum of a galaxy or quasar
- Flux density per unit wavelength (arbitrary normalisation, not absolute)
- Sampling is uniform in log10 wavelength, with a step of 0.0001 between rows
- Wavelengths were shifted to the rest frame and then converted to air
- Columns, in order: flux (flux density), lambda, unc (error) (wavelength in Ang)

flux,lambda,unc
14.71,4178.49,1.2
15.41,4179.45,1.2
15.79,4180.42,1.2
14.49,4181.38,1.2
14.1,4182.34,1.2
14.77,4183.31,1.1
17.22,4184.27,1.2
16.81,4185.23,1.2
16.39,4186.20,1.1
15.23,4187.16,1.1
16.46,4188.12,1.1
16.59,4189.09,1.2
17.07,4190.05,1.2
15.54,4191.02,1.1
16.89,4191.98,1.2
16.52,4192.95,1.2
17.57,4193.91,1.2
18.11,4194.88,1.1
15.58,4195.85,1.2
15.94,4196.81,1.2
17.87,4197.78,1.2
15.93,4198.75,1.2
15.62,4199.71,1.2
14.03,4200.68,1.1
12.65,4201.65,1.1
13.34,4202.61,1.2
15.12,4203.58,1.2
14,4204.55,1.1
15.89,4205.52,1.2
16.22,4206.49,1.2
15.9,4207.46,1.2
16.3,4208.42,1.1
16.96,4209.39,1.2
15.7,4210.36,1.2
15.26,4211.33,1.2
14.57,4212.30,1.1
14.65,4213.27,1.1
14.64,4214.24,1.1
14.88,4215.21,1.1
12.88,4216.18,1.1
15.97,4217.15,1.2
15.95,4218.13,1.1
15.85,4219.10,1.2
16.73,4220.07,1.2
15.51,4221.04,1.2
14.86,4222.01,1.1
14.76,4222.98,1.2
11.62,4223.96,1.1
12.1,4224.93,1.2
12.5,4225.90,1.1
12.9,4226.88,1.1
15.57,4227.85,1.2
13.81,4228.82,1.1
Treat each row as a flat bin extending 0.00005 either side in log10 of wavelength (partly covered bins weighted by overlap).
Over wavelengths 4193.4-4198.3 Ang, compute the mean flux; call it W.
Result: 17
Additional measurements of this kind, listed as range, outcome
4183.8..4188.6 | 16.4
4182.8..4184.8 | 16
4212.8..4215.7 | 14.7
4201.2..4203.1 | 13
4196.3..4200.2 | 16.3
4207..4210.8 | 16.3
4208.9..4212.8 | 15.6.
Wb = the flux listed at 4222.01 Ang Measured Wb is 14.86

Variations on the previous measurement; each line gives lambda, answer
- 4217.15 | 15.97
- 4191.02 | 15.54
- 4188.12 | 16.46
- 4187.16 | 15.23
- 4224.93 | 12.1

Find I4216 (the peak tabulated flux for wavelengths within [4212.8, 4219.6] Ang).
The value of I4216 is 15.97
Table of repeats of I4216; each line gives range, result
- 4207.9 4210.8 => 16.96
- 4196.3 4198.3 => 17.87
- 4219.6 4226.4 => 16.73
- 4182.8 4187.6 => 17.22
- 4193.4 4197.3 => 18.11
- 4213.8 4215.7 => 14.88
